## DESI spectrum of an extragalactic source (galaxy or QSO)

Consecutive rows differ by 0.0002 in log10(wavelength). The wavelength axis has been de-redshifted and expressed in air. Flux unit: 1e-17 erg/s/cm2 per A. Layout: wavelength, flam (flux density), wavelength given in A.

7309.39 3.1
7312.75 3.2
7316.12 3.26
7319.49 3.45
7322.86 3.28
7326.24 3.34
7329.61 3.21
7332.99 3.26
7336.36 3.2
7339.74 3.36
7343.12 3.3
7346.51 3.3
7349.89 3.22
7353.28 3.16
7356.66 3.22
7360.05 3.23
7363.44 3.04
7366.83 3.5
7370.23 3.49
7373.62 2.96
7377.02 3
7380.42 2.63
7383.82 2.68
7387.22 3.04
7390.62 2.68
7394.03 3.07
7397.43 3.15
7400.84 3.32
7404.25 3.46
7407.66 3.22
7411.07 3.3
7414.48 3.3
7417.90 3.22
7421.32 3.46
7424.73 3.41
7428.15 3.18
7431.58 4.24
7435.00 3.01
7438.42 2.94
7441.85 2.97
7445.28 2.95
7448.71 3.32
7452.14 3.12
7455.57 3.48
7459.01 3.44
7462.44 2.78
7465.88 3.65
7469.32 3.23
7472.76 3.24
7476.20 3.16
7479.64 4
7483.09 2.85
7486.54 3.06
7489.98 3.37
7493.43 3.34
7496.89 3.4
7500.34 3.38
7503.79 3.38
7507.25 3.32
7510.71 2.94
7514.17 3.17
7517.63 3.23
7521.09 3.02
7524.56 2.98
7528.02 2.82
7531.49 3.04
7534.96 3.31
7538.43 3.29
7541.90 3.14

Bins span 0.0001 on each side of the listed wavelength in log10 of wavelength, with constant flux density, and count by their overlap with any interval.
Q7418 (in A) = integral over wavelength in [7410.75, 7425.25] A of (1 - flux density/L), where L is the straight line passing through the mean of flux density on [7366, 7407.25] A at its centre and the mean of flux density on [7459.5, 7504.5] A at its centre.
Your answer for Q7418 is -0.86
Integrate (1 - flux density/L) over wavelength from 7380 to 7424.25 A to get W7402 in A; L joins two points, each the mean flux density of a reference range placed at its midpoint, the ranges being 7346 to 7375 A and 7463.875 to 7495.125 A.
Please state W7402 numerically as 1.7 A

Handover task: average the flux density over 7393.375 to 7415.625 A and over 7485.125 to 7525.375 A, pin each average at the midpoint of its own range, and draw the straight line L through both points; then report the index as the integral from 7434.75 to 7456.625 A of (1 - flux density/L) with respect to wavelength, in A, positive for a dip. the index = 1.0 A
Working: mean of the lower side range 3.27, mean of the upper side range 3.22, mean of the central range 3.11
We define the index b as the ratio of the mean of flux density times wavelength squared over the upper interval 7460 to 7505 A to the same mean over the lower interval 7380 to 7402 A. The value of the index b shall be 1.1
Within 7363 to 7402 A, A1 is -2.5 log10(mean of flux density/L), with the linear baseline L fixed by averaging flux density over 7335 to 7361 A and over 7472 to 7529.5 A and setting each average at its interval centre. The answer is 0.069 mag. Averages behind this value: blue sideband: 3.25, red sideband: 3.22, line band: 3.04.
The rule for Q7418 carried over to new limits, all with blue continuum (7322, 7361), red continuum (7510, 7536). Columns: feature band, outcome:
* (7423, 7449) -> -0.8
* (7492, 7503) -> -1.0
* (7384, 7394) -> 1.1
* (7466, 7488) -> -1.2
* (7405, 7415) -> -0.3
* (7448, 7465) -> -0.6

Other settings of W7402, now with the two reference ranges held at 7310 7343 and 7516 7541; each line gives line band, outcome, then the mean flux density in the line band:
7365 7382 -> 0.63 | 3.12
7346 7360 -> 0.16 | 3.22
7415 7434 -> -1.66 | 3.47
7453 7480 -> -1.52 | 3.33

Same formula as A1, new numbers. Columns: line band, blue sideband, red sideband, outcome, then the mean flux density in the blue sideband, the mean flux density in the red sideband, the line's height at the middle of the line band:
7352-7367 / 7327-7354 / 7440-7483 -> 0.02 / 3.26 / 3.26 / 3.26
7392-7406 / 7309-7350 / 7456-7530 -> 0.01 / 3.28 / 3.23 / 3.26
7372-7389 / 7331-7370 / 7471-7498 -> 0.15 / 3.26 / 3.3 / 3.27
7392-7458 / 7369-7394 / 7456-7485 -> -0.06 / 2.92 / 3.3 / 3.11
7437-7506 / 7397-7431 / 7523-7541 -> -0.01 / 3.34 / 3.09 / 3.22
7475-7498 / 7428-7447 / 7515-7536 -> -0.06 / 3.22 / 3.06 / 3.13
